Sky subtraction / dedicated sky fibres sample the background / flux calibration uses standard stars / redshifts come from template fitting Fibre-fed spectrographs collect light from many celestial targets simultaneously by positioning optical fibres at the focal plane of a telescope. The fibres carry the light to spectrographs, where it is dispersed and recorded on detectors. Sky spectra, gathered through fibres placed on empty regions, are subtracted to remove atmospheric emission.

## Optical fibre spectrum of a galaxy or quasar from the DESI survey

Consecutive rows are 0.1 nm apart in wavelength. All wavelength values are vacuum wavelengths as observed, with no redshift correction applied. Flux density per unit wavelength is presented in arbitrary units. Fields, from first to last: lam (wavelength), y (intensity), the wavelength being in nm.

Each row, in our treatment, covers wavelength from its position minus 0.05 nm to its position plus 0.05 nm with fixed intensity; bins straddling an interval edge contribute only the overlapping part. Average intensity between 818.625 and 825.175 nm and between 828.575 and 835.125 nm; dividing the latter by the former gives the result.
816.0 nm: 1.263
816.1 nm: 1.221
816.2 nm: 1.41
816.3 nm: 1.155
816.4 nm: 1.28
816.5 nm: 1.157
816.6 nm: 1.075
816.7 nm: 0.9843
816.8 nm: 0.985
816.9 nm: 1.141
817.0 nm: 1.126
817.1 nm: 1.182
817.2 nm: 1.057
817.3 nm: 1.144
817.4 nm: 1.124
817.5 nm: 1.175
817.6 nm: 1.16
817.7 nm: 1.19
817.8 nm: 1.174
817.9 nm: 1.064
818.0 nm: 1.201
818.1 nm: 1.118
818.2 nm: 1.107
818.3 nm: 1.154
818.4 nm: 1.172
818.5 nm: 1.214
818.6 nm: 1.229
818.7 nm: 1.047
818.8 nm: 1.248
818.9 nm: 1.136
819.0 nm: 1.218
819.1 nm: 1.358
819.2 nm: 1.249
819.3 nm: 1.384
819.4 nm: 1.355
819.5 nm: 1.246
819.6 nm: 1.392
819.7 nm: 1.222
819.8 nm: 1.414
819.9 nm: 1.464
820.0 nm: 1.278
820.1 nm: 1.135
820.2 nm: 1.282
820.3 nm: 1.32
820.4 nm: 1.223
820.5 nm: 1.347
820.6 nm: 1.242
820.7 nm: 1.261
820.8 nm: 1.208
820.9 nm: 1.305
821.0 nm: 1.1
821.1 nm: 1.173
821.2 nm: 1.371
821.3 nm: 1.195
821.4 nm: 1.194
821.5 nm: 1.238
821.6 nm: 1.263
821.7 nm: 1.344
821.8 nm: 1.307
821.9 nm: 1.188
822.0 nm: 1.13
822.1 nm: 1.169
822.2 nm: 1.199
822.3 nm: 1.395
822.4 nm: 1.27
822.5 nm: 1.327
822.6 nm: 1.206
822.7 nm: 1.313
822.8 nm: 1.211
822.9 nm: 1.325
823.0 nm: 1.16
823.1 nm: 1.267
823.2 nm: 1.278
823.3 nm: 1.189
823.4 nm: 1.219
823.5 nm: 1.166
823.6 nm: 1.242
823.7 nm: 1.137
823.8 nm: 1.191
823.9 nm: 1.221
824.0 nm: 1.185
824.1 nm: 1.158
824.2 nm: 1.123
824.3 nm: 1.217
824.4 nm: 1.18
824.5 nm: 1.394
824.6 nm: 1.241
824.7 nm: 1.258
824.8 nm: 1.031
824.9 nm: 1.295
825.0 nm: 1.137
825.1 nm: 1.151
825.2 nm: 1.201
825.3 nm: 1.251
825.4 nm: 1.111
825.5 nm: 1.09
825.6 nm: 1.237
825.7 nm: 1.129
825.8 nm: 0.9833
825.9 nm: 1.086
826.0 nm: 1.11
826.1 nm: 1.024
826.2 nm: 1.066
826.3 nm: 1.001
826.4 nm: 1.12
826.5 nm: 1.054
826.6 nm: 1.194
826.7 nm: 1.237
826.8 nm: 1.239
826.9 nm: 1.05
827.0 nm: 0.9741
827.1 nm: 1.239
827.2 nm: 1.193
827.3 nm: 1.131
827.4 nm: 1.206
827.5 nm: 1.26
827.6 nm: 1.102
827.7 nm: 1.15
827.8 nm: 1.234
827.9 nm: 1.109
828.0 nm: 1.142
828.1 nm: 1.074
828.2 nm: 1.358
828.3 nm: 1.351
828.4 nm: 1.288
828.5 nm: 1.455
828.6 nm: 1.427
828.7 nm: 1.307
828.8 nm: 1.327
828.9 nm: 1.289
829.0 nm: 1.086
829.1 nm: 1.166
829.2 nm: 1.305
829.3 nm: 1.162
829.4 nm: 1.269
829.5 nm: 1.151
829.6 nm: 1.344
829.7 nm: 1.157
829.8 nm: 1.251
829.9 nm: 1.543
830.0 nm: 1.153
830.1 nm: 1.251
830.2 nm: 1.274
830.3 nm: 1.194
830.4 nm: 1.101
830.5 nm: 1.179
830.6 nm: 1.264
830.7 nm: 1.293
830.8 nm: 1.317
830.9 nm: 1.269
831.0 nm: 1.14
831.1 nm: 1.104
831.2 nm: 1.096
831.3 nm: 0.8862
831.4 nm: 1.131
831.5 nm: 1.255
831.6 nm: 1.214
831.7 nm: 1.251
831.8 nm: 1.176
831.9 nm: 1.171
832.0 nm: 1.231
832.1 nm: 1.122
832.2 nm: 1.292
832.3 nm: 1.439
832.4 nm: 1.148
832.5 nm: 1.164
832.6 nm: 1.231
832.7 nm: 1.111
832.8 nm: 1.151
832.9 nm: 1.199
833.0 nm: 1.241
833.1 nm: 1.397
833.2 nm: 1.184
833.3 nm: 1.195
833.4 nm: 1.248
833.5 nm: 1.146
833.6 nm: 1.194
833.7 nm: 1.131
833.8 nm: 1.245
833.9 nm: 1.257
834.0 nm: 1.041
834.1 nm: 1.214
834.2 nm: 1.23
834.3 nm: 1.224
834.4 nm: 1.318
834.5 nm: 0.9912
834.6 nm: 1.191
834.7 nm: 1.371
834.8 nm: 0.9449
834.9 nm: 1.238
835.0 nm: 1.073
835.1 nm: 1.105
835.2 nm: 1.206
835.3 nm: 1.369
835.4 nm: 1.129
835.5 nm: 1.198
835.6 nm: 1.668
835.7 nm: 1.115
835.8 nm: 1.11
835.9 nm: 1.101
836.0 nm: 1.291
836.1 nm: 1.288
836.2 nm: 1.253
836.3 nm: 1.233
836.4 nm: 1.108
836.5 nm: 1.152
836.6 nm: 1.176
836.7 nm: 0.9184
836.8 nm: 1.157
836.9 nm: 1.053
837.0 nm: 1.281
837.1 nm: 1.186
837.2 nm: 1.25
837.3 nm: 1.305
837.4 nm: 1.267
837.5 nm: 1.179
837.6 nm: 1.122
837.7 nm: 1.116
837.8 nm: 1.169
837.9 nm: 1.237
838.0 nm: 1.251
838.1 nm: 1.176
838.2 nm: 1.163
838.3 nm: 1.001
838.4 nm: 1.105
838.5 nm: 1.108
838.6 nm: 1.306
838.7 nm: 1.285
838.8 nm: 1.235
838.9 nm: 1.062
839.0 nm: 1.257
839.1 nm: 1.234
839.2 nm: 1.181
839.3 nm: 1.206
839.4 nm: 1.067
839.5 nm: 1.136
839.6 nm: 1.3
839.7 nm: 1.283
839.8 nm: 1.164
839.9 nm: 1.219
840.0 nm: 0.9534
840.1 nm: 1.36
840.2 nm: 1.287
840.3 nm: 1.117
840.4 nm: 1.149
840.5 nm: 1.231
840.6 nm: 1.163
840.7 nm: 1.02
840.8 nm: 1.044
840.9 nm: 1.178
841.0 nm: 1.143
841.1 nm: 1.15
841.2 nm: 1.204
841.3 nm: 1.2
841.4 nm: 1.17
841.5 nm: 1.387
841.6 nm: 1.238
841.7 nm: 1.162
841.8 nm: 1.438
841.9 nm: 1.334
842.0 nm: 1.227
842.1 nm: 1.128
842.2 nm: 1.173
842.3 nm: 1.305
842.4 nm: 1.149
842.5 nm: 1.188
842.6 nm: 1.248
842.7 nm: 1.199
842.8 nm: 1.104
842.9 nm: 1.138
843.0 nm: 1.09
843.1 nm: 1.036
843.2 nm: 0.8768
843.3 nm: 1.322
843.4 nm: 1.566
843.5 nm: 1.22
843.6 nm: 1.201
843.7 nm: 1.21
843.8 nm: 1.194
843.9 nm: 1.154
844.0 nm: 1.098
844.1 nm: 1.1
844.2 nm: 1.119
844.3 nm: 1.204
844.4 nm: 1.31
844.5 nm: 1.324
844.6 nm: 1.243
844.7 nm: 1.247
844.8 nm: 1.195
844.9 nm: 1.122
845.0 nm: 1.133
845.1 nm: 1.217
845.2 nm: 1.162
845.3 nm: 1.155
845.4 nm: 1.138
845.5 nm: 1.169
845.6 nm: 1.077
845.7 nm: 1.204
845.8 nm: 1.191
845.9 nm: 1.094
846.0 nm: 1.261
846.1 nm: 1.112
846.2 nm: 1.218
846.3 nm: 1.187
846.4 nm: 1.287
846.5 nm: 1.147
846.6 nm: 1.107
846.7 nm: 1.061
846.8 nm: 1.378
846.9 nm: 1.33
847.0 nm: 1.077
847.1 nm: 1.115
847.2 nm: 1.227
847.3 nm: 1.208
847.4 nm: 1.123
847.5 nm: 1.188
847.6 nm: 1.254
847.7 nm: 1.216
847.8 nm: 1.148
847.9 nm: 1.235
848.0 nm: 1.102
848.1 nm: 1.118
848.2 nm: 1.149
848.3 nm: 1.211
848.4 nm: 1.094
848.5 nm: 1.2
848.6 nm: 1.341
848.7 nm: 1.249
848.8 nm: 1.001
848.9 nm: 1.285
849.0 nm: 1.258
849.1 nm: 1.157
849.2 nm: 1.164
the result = 1.0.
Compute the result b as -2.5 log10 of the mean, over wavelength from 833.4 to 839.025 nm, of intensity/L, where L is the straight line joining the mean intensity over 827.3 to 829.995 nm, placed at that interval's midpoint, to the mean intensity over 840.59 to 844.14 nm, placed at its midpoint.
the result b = 0.02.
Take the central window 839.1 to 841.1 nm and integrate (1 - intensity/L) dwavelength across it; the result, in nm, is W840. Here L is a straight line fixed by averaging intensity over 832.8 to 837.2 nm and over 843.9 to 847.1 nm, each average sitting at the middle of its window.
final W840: 0.03 nm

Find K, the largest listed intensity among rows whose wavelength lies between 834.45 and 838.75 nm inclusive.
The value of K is 1.668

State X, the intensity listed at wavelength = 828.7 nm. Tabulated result 1.307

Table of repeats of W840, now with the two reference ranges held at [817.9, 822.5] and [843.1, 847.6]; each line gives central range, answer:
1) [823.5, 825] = 0.04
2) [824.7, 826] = 0.09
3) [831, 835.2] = 0.11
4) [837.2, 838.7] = 0.02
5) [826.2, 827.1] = 0.09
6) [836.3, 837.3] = 0.04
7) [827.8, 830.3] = -0.07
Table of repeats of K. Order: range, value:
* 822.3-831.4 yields 1.543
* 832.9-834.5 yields 1.397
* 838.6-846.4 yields 1.566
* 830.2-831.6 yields 1.317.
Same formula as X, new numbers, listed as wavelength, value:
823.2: 1.278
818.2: 1.107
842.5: 1.188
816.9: 1.141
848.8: 1.001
